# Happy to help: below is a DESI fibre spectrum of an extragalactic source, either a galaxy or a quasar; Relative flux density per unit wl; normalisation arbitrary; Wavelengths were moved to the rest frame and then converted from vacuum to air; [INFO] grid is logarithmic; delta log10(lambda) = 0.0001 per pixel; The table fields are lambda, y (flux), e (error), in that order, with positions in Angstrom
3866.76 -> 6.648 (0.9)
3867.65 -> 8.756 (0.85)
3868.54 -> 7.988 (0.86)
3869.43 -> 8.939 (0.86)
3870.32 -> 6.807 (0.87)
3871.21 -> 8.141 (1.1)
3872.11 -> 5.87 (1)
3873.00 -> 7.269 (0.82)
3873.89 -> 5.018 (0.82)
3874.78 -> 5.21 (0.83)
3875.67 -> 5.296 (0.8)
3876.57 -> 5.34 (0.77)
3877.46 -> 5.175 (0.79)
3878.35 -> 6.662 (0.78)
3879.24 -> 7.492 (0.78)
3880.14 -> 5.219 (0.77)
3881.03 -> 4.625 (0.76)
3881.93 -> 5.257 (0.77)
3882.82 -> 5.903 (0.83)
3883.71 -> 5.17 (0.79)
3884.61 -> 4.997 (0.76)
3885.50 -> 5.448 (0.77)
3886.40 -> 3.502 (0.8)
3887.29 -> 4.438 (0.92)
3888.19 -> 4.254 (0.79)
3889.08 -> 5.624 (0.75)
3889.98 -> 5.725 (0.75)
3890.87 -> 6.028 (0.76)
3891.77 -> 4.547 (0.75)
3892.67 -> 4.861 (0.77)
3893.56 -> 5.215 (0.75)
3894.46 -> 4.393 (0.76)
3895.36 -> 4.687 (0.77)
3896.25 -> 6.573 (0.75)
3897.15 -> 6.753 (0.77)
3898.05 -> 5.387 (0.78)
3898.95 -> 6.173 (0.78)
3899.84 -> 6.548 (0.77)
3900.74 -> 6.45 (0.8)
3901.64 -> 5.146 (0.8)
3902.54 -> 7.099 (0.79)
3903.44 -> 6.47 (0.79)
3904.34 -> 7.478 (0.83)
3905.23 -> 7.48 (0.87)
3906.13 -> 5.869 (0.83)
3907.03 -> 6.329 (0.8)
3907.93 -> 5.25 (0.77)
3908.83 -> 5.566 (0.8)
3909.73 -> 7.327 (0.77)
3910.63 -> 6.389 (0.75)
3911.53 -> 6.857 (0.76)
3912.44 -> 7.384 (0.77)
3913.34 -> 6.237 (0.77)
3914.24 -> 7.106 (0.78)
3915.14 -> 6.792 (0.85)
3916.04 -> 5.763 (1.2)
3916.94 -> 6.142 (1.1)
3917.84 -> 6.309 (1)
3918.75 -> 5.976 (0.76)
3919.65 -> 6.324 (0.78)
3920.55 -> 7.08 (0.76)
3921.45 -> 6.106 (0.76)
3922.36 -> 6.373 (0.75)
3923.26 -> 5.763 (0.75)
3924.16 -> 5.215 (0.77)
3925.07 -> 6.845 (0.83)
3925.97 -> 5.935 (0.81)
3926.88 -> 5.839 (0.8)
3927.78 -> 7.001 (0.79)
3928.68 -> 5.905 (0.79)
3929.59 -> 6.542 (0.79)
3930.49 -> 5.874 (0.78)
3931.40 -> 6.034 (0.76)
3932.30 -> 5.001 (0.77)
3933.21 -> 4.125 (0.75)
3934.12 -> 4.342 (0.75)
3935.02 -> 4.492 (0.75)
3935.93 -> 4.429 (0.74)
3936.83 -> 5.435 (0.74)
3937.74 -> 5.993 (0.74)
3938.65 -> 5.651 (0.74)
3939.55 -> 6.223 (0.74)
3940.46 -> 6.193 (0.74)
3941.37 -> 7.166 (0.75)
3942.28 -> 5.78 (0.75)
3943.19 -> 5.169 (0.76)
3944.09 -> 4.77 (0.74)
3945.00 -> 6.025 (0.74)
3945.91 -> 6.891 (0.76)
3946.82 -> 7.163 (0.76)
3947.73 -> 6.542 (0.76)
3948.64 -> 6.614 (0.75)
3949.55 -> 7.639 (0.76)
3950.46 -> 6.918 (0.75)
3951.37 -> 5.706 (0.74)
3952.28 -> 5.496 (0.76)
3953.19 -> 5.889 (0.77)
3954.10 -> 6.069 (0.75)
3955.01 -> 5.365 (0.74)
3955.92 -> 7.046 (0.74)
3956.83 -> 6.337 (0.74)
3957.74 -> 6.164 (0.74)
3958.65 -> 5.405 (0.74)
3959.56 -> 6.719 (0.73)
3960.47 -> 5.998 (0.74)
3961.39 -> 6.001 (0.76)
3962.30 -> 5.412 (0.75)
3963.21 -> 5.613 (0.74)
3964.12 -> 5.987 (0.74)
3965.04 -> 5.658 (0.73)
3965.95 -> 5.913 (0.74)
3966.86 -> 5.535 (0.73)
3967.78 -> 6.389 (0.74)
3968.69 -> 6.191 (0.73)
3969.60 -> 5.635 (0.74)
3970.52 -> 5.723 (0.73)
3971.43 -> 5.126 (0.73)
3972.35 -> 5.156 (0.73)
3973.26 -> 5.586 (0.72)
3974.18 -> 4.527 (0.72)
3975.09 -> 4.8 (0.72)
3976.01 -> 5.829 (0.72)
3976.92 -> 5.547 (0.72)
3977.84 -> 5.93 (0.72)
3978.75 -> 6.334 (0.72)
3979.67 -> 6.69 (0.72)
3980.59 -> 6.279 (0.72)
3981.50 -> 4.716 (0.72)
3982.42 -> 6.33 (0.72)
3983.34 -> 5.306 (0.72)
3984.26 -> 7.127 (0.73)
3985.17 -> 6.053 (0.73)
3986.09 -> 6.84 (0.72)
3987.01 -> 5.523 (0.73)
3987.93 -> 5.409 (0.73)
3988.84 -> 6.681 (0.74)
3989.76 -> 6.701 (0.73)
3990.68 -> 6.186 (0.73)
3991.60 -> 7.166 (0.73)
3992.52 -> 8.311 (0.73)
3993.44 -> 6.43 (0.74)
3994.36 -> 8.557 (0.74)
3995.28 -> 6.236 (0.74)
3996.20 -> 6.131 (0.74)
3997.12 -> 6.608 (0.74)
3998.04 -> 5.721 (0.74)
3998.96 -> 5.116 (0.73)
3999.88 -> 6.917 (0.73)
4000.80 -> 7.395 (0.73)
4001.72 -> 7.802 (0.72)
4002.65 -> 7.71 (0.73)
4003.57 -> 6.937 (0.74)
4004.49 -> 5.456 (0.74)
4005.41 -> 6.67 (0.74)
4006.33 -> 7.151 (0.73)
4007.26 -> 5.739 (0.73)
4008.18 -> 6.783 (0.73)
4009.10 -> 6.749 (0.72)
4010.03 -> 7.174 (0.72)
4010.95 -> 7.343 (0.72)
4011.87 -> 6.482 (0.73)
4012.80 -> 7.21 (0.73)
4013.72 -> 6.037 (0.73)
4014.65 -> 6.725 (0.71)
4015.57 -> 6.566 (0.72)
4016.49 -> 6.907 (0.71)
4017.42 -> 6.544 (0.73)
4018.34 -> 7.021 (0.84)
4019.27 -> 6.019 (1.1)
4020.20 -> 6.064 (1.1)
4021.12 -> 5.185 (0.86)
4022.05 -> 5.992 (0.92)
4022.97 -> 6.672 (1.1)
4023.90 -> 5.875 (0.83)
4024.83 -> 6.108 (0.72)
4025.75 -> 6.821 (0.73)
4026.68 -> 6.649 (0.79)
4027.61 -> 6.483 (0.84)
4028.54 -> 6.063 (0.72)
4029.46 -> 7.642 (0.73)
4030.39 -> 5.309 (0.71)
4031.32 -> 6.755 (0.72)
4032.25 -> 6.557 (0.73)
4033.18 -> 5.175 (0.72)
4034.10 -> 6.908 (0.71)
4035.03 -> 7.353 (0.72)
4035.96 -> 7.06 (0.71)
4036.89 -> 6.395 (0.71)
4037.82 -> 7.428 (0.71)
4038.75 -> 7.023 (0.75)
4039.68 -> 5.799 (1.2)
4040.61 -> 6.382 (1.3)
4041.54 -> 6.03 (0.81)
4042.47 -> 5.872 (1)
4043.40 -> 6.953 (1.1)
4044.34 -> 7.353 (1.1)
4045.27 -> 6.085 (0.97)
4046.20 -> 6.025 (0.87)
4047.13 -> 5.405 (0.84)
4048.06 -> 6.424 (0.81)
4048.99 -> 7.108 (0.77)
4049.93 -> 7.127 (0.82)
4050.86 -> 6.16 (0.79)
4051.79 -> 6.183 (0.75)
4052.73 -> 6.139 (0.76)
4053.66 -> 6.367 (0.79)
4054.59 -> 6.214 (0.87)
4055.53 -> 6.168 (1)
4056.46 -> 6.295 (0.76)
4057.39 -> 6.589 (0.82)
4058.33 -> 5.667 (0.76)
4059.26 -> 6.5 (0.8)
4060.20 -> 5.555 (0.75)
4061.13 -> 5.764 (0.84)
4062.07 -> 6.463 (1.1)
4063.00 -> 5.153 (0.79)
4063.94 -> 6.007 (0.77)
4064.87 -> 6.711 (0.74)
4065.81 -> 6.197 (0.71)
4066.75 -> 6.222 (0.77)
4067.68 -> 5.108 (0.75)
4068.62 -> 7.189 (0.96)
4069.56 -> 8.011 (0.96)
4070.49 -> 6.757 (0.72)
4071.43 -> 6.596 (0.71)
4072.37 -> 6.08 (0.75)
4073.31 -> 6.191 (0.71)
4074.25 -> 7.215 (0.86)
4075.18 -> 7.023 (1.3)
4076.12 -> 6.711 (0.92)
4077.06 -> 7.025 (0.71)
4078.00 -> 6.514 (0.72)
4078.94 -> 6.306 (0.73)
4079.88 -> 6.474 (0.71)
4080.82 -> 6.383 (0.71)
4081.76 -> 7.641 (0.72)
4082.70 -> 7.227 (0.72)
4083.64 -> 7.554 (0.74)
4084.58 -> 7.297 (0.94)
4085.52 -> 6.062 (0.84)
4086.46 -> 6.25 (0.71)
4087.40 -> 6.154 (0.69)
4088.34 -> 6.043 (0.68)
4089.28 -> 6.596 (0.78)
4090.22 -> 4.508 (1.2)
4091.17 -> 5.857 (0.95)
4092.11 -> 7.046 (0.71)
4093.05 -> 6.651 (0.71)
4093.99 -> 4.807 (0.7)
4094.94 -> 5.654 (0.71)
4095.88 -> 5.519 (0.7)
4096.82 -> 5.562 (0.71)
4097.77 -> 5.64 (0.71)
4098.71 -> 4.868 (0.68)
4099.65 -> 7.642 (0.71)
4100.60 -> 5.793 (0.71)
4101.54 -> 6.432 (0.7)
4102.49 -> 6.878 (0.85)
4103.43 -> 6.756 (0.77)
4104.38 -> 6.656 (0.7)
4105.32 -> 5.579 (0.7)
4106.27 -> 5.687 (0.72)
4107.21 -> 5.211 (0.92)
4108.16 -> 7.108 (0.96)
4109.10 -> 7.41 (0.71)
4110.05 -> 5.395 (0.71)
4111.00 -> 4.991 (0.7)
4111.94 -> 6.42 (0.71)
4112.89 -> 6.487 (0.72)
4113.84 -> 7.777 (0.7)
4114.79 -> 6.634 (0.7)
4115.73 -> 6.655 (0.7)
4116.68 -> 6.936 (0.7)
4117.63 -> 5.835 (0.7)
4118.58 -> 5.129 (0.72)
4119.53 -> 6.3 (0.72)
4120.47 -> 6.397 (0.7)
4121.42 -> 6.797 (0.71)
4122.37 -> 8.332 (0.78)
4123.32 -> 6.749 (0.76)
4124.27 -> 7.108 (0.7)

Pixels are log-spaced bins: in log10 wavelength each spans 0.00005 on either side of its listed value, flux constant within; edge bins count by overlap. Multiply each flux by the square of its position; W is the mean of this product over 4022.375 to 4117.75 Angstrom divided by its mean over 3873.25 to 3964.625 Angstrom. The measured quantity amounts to 1.16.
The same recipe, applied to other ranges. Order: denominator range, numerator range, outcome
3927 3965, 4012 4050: 1.14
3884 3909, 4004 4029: 1.21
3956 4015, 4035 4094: 1.07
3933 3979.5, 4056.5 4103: 1.15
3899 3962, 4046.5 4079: 1.11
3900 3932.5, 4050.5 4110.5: 1.08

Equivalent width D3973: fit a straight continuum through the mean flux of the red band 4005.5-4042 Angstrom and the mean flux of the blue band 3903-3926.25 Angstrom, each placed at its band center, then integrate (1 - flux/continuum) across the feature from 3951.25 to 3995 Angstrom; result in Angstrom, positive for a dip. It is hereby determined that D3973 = 2.9 Angstrom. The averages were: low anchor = 6.4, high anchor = 6.52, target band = 6.03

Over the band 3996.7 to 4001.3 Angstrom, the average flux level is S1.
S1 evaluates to 6.37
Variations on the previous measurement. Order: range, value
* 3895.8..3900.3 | 6.29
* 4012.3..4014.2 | 6.59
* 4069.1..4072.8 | 6.87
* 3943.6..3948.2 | 6.27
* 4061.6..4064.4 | 5.87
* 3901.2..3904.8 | 6.57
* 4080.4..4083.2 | 7.1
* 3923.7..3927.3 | 5.95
